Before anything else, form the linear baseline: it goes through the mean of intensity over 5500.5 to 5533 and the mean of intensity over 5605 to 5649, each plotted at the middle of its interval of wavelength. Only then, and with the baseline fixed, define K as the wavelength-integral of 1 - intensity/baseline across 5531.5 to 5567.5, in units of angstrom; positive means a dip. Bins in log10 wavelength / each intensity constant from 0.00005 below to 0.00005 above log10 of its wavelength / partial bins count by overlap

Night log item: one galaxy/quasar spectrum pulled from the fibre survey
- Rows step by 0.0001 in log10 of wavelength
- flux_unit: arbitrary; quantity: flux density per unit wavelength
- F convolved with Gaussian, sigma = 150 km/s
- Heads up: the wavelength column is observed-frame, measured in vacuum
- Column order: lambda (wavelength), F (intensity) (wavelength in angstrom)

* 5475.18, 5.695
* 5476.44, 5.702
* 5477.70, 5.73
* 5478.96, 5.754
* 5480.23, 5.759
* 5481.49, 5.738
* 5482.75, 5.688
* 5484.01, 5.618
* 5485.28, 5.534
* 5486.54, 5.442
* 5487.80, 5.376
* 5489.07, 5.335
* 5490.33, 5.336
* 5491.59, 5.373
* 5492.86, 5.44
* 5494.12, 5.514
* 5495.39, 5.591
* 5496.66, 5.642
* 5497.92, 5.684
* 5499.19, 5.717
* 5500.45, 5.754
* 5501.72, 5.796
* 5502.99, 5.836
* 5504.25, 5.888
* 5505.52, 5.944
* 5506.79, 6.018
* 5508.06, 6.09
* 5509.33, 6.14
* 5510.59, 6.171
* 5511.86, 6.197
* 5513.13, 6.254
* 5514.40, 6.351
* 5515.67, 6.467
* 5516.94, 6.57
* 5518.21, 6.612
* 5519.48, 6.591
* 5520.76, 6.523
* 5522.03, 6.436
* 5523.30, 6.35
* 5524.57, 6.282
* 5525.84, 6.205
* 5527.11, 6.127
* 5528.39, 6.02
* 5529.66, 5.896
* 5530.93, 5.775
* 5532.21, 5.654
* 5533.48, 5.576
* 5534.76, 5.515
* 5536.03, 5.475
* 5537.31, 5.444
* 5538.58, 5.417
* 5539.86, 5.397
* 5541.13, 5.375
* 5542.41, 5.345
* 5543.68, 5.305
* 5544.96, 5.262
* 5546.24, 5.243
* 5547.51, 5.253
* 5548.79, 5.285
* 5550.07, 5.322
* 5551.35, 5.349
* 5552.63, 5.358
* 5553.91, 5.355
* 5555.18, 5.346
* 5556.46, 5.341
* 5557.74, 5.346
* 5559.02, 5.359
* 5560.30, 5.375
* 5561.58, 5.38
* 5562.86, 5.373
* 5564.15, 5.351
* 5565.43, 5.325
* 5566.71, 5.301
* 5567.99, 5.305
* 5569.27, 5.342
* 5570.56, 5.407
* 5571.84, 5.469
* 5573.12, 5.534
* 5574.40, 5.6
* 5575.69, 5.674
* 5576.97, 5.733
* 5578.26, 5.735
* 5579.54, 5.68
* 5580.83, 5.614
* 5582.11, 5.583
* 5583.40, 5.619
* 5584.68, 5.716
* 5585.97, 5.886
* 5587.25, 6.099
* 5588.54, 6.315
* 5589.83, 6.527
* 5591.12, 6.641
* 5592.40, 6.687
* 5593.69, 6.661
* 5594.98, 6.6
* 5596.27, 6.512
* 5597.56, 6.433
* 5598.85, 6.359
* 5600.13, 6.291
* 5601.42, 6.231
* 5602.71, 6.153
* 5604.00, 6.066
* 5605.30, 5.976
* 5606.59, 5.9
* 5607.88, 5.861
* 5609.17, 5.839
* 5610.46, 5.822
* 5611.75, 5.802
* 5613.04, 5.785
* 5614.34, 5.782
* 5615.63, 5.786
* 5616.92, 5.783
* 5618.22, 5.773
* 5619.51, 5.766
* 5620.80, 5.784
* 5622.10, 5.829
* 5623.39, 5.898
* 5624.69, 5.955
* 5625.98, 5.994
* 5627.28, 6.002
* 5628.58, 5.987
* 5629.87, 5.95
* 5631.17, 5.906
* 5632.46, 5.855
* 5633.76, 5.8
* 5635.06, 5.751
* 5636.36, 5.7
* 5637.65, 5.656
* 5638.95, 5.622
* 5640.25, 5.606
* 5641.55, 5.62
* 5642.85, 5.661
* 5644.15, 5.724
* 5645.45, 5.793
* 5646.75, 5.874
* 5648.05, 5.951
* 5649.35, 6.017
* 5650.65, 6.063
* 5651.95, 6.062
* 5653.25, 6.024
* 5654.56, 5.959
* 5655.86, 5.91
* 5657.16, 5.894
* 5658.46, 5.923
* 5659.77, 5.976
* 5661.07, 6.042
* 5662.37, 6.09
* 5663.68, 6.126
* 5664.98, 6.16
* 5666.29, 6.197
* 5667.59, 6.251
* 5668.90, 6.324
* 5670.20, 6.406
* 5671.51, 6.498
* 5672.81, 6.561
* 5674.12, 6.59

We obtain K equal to 4.1 angstrom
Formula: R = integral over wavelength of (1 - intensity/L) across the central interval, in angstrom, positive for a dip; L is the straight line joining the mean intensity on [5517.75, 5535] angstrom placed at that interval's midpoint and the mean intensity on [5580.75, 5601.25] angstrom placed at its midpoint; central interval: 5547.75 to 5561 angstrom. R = 1.8 angstrom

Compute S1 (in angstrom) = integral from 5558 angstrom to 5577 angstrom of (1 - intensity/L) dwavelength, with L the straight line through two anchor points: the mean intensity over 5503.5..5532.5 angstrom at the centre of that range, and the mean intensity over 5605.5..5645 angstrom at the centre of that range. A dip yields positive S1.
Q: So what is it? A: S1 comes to 1.9 angstrom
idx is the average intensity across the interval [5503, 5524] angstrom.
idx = 6.28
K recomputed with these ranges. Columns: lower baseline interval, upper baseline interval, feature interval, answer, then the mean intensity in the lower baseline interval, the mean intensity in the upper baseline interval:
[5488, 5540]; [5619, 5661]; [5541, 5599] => 2.2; 5.91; 5.86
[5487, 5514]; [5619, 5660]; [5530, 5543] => 0.6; 5.77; 5.86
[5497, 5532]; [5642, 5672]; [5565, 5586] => 1.8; 6.13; 6.03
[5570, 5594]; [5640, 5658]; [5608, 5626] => 0.2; 5.9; 5.88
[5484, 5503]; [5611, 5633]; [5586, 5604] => -1.9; 5.55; 5.86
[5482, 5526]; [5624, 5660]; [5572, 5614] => -0.9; 5.93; 5.86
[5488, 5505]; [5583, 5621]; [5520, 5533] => -0.9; 5.6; 6.09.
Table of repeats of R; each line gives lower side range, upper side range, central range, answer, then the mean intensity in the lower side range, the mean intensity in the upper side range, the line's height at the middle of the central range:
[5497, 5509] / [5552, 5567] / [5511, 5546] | -1.85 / 5.86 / 5.35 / 5.63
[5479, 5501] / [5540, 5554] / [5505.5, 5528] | -3.53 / 5.57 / 5.31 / 5.45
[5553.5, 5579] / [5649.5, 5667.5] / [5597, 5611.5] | -1.00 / 5.44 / 6.04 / 5.68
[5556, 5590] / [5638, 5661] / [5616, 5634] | -0.33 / 5.58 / 5.86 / 5.77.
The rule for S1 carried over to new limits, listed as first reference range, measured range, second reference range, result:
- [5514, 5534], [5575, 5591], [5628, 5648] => 0.3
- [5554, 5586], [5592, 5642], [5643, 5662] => -2.0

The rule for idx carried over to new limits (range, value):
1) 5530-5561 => 5.4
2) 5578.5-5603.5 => 6.18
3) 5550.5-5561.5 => 5.36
